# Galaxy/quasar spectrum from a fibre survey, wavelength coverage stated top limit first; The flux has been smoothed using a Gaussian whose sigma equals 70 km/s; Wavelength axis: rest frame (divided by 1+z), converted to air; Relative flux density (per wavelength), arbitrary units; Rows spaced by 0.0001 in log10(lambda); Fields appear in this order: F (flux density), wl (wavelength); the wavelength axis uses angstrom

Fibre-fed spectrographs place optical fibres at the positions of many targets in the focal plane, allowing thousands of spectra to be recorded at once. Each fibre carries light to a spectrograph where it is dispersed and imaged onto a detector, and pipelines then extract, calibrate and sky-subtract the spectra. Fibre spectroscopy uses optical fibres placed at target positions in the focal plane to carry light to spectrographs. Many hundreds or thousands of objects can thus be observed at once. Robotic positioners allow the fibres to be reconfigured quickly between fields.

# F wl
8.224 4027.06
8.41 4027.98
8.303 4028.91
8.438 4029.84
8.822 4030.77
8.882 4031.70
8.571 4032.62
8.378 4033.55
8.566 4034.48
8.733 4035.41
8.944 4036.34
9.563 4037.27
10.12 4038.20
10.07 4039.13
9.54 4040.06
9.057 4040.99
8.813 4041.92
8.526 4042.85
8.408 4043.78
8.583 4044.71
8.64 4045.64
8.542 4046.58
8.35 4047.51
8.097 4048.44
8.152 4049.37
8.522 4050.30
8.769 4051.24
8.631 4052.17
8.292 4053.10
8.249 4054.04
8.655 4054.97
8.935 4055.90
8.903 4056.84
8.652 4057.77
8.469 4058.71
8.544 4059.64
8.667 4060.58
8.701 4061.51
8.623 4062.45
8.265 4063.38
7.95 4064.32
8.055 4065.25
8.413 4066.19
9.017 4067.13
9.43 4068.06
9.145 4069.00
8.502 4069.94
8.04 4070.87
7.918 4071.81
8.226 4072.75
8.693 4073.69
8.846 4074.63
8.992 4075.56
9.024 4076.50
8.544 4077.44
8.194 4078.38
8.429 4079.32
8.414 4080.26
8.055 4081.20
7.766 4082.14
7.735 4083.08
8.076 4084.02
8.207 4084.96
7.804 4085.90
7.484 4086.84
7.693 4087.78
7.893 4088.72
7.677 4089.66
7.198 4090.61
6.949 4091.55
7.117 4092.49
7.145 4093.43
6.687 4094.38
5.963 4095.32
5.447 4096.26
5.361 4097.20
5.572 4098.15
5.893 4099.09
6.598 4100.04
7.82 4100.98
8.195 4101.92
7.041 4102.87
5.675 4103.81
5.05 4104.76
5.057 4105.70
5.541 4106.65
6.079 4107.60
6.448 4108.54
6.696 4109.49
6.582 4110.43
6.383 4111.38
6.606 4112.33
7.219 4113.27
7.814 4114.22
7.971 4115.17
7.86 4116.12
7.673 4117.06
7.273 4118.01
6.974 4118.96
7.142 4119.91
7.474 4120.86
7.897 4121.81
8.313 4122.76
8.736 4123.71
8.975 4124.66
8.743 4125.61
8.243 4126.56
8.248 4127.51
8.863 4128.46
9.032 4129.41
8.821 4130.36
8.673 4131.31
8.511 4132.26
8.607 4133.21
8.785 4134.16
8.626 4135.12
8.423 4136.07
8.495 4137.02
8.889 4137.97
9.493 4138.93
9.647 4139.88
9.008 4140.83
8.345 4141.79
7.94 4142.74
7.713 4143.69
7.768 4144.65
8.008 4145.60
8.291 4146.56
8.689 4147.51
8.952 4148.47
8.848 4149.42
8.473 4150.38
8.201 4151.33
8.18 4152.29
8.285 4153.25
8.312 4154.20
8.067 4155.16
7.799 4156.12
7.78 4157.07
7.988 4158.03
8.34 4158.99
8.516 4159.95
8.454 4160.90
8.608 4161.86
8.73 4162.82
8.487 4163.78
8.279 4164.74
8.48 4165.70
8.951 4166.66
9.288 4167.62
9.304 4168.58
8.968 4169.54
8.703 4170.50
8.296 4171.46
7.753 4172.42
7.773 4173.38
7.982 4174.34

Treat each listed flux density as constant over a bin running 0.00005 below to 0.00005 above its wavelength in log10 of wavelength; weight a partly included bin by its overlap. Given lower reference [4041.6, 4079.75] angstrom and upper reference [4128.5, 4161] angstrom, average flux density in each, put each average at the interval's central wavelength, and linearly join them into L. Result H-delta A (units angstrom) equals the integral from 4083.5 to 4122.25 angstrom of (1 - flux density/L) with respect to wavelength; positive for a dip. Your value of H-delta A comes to 7.3 angstrom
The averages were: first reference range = 8.55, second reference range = 8.48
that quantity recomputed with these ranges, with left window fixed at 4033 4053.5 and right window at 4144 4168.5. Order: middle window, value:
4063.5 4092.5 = 1.6 angstrom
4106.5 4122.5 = 2.7 angstrom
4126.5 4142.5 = -0.5 angstrom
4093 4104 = 2.7 angstrom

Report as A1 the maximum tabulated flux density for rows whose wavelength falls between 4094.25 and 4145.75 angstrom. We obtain 9.647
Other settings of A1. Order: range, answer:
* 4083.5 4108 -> 8.207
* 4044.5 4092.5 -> 9.43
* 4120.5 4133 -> 9.032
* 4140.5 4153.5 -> 9.008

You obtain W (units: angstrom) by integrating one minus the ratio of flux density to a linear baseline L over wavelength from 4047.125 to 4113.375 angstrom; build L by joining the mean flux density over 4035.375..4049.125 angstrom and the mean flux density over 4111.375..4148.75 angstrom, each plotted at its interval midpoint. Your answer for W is 7.4 angstrom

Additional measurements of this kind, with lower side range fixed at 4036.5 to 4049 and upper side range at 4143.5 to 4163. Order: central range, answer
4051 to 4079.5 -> 0.8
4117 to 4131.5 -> 0.4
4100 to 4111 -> 2.8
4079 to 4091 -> 1.1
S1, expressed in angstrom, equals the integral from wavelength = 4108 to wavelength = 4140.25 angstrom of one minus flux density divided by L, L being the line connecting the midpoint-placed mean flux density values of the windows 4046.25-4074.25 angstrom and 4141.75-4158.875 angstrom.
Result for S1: 0.9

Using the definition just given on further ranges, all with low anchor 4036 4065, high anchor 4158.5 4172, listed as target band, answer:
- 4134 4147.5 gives 0.23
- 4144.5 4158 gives 0.63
